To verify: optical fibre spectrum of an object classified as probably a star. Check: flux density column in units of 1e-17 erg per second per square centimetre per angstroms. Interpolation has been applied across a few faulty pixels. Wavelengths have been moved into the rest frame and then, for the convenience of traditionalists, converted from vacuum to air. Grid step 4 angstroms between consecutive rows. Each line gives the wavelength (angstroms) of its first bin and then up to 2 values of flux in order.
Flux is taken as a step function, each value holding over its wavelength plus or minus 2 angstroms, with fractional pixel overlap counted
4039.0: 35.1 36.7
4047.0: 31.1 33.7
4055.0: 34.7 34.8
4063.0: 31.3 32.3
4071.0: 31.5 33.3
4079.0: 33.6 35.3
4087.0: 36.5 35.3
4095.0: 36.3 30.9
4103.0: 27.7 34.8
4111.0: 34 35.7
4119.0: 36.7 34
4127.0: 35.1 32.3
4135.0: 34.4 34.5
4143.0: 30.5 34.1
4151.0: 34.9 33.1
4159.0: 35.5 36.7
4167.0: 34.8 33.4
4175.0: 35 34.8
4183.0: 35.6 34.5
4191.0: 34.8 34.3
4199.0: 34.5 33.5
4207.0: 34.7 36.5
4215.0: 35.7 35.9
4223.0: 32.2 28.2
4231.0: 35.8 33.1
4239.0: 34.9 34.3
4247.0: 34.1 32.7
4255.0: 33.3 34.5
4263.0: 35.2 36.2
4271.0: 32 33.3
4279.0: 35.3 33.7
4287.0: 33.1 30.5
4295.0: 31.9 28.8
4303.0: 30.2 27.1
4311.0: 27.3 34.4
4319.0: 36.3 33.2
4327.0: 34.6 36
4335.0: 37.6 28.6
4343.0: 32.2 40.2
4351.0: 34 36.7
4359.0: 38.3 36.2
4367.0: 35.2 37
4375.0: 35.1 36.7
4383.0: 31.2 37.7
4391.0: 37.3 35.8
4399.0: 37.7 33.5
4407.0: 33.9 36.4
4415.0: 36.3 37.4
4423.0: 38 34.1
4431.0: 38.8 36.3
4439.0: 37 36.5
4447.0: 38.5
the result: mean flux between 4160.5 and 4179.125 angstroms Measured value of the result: 35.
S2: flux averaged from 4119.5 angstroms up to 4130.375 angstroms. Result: 34.6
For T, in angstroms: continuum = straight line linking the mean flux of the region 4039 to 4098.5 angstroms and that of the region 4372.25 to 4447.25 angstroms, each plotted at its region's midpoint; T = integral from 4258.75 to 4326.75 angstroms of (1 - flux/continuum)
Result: 5.5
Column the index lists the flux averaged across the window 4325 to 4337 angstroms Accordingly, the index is 36.1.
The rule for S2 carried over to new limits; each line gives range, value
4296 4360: 33.4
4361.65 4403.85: 35.8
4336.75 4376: 35.4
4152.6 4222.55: 34.8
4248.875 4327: 32.6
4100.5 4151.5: 33.7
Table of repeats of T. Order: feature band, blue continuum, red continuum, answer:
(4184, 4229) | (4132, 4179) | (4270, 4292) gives -0.4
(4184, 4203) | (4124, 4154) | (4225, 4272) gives -0.4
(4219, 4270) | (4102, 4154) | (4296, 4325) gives -2.7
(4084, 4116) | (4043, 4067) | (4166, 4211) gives -0.1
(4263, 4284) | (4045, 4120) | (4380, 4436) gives 0.5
